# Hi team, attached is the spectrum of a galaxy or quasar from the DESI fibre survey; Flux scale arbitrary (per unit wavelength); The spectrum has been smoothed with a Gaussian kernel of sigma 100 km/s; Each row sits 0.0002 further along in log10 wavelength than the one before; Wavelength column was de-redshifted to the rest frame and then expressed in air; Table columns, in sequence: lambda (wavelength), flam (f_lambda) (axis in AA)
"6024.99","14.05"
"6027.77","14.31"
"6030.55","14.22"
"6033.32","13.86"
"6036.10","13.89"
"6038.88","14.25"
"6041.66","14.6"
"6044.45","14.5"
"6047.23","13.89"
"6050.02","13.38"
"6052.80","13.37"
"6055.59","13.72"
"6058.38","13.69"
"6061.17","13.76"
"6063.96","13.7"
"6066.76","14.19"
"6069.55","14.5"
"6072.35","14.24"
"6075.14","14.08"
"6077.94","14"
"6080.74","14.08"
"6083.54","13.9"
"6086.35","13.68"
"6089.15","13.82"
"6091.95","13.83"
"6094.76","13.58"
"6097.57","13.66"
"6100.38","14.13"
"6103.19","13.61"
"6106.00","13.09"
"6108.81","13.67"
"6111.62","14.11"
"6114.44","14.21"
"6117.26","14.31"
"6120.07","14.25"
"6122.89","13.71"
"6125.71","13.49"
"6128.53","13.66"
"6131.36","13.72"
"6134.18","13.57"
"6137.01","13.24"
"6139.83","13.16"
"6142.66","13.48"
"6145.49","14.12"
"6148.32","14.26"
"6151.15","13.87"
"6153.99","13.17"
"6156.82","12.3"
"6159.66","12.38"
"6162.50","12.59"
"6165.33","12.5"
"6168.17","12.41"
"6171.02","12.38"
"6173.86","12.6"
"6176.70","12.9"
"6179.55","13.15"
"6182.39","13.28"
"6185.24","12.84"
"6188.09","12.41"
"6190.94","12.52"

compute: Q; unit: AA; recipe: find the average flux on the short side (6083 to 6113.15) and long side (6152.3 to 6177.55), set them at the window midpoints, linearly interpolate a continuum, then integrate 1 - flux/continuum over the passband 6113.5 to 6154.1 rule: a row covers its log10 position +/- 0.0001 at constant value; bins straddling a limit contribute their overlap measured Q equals -2.0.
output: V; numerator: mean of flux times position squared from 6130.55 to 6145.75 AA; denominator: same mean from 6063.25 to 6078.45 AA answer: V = 1.0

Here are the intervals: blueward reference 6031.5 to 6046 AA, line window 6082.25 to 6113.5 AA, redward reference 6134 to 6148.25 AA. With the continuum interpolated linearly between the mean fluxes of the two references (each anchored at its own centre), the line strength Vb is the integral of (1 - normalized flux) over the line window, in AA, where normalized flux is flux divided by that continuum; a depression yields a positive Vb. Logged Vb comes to 0.2 AA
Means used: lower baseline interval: 14.2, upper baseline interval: 13.6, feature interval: 13.7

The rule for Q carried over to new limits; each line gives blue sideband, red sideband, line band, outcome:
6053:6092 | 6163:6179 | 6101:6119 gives -0.6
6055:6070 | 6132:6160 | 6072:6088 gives -0.2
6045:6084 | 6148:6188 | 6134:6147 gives -0.4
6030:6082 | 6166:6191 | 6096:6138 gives -1.3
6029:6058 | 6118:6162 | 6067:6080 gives -0.4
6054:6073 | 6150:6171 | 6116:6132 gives -0.8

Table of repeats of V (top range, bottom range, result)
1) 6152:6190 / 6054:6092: 0.94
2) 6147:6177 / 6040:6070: 0.96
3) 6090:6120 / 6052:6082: 1.00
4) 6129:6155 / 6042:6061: 1.02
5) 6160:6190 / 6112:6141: 0.94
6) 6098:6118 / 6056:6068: 1.02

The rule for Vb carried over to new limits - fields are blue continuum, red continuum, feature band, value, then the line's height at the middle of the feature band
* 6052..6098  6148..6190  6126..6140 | -0.28 AA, 13.2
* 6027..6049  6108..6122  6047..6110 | 1.50 AA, 14.1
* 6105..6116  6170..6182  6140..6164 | -0.14 AA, 13.2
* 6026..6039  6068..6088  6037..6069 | 0.34 AA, 14.1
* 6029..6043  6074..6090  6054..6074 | 0.07 AA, 14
